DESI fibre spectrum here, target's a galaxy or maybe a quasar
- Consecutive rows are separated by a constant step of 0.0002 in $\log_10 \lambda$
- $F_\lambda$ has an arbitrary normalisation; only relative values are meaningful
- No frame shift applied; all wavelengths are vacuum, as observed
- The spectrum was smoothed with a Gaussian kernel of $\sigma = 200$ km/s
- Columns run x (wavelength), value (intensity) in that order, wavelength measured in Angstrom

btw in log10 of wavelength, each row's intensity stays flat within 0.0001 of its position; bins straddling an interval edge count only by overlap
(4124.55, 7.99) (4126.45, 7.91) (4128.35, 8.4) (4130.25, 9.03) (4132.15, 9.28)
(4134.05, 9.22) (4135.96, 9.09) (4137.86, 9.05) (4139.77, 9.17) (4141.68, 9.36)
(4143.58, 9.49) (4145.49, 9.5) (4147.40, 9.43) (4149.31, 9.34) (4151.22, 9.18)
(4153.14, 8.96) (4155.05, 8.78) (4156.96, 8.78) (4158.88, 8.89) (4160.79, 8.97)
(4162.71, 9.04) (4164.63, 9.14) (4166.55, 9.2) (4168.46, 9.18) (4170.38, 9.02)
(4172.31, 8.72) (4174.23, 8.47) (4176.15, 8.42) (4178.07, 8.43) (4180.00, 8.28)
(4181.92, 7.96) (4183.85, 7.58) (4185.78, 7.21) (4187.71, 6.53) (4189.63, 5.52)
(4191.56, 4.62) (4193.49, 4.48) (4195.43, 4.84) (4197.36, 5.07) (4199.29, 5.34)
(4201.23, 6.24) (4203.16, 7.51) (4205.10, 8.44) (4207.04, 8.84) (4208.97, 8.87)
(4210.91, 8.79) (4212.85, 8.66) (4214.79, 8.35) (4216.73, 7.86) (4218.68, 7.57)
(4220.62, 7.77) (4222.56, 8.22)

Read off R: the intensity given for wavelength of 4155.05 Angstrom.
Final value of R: 8.78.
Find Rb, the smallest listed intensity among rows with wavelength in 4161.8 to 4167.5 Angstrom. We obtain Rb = 9.04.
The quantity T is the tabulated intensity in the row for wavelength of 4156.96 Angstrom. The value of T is 8.78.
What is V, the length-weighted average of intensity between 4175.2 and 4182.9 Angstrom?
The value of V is 8.27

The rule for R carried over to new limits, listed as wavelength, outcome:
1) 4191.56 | 4.62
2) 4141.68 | 9.36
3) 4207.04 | 8.84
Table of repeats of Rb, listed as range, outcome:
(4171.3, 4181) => 8.28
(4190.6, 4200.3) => 4.48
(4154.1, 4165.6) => 8.78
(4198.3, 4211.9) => 5.34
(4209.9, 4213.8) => 8.66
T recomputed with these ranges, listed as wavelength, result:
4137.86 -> 9.05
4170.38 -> 9.02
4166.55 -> 9.2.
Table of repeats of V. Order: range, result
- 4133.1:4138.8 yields 9.12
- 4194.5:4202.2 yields 5.38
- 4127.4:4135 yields 8.99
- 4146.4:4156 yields 9.14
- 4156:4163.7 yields 8.92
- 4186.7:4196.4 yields 5.21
